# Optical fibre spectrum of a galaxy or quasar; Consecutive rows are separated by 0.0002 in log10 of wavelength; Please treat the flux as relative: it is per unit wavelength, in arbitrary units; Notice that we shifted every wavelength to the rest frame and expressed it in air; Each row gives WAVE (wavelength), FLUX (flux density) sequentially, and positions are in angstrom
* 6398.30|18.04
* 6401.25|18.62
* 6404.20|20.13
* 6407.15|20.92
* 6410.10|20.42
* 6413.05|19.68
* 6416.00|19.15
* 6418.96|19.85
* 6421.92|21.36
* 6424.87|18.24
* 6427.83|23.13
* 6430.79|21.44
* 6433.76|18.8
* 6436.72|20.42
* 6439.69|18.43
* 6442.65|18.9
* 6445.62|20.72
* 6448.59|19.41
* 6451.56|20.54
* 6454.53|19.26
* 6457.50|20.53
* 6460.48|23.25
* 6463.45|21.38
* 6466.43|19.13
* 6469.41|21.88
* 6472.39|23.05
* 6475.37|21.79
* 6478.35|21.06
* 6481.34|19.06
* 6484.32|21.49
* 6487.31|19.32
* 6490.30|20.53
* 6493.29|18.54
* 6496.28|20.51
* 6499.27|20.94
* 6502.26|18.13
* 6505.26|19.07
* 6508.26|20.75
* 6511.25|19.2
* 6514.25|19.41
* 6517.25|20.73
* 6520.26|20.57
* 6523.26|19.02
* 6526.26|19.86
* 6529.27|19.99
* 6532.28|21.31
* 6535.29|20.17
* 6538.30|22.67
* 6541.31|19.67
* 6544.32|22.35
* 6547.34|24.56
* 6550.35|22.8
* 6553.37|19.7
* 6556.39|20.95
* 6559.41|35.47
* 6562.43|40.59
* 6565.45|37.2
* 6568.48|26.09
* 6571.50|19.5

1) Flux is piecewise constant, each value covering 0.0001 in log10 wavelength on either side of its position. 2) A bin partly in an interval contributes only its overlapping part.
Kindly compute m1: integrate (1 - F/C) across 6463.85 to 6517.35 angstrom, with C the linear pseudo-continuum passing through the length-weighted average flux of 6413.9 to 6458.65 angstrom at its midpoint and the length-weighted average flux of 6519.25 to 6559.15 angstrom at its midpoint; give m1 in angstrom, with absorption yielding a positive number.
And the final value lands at 1.4 angstrom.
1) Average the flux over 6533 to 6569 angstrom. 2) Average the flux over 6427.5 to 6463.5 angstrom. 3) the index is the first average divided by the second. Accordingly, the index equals 1.3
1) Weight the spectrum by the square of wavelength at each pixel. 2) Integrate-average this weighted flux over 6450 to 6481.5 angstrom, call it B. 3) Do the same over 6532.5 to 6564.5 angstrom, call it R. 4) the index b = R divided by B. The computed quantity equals 1.2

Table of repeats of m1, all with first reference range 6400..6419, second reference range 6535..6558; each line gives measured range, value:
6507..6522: 0.8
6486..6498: 0.7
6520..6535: 1.0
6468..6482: -0.5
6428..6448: 0.2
